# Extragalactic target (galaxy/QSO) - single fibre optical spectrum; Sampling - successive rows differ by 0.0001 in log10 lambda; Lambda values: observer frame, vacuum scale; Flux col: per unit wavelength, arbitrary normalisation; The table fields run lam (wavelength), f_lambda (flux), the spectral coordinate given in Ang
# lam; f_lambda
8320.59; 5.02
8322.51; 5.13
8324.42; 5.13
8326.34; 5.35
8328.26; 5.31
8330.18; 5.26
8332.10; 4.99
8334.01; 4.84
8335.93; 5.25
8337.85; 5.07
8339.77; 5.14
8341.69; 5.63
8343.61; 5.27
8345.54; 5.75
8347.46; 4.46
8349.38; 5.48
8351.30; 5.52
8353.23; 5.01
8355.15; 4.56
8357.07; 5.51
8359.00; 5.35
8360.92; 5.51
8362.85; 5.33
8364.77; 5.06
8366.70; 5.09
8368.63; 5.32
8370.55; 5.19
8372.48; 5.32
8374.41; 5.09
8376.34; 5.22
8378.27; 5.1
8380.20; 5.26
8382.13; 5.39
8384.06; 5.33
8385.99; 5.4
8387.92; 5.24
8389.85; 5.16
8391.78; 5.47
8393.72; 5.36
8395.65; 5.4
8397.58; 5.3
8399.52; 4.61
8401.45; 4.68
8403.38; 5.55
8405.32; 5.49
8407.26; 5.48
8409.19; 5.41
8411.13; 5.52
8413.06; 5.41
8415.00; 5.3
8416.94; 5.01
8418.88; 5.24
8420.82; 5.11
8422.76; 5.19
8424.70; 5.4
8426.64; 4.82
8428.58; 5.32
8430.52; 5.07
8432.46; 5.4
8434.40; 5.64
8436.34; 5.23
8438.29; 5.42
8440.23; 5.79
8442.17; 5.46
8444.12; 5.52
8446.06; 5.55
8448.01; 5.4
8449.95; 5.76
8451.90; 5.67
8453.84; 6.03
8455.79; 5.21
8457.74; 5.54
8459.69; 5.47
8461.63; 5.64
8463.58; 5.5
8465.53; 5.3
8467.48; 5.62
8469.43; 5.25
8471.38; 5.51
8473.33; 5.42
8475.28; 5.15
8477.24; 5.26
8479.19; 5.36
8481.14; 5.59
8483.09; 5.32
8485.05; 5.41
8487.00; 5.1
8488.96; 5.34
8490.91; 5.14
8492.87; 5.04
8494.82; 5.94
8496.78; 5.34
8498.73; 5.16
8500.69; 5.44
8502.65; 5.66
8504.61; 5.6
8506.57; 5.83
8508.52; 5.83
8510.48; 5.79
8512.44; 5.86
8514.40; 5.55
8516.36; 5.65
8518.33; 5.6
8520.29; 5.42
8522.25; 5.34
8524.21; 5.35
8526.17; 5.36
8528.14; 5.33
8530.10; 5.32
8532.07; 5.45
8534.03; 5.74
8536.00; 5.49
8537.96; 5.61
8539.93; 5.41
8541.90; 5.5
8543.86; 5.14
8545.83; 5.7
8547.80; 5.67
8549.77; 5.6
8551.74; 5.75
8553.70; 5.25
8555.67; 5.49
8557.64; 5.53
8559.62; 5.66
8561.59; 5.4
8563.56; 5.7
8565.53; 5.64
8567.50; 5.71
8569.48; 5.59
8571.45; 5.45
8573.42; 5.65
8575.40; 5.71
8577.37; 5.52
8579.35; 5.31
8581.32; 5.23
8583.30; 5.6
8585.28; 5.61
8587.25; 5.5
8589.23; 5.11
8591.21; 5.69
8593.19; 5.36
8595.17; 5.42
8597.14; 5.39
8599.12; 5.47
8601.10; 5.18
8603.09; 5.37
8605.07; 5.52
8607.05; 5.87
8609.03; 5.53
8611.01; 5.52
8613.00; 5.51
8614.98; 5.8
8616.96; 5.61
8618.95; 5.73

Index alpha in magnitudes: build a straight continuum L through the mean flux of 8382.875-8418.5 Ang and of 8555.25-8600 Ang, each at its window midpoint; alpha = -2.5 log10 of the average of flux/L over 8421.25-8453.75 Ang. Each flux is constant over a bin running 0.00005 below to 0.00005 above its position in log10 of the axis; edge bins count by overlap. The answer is -0.019 mag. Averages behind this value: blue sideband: 5.28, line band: 5.43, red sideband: 5.51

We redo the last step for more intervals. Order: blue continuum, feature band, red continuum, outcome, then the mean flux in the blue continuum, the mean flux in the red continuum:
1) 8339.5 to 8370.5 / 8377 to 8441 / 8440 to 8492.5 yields 0.012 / 5.25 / 5.45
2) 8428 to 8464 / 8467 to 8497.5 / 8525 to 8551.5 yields 0.029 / 5.51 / 5.49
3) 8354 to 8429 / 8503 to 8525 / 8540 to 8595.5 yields -0.038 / 5.24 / 5.52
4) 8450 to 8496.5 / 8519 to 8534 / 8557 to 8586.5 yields 0.020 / 5.43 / 5.55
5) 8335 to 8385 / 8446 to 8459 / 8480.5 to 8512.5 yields -0.037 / 5.24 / 5.48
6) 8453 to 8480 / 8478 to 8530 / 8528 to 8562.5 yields 0.000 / 5.44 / 5.51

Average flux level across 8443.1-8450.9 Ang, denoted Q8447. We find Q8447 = 5.56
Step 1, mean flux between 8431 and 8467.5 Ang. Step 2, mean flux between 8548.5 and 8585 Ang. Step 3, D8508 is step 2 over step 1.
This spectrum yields 1.0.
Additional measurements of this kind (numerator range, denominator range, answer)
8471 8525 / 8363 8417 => 1.04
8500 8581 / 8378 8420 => 1.05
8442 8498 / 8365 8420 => 1.03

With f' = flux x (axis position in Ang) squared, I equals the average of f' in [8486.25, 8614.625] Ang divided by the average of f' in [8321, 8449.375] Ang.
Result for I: 1.1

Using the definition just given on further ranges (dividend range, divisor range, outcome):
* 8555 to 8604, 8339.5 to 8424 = 1.09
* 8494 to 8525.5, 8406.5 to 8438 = 1.08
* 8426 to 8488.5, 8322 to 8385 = 1.07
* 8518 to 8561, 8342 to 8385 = 1.09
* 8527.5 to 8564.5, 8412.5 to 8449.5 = 1.06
